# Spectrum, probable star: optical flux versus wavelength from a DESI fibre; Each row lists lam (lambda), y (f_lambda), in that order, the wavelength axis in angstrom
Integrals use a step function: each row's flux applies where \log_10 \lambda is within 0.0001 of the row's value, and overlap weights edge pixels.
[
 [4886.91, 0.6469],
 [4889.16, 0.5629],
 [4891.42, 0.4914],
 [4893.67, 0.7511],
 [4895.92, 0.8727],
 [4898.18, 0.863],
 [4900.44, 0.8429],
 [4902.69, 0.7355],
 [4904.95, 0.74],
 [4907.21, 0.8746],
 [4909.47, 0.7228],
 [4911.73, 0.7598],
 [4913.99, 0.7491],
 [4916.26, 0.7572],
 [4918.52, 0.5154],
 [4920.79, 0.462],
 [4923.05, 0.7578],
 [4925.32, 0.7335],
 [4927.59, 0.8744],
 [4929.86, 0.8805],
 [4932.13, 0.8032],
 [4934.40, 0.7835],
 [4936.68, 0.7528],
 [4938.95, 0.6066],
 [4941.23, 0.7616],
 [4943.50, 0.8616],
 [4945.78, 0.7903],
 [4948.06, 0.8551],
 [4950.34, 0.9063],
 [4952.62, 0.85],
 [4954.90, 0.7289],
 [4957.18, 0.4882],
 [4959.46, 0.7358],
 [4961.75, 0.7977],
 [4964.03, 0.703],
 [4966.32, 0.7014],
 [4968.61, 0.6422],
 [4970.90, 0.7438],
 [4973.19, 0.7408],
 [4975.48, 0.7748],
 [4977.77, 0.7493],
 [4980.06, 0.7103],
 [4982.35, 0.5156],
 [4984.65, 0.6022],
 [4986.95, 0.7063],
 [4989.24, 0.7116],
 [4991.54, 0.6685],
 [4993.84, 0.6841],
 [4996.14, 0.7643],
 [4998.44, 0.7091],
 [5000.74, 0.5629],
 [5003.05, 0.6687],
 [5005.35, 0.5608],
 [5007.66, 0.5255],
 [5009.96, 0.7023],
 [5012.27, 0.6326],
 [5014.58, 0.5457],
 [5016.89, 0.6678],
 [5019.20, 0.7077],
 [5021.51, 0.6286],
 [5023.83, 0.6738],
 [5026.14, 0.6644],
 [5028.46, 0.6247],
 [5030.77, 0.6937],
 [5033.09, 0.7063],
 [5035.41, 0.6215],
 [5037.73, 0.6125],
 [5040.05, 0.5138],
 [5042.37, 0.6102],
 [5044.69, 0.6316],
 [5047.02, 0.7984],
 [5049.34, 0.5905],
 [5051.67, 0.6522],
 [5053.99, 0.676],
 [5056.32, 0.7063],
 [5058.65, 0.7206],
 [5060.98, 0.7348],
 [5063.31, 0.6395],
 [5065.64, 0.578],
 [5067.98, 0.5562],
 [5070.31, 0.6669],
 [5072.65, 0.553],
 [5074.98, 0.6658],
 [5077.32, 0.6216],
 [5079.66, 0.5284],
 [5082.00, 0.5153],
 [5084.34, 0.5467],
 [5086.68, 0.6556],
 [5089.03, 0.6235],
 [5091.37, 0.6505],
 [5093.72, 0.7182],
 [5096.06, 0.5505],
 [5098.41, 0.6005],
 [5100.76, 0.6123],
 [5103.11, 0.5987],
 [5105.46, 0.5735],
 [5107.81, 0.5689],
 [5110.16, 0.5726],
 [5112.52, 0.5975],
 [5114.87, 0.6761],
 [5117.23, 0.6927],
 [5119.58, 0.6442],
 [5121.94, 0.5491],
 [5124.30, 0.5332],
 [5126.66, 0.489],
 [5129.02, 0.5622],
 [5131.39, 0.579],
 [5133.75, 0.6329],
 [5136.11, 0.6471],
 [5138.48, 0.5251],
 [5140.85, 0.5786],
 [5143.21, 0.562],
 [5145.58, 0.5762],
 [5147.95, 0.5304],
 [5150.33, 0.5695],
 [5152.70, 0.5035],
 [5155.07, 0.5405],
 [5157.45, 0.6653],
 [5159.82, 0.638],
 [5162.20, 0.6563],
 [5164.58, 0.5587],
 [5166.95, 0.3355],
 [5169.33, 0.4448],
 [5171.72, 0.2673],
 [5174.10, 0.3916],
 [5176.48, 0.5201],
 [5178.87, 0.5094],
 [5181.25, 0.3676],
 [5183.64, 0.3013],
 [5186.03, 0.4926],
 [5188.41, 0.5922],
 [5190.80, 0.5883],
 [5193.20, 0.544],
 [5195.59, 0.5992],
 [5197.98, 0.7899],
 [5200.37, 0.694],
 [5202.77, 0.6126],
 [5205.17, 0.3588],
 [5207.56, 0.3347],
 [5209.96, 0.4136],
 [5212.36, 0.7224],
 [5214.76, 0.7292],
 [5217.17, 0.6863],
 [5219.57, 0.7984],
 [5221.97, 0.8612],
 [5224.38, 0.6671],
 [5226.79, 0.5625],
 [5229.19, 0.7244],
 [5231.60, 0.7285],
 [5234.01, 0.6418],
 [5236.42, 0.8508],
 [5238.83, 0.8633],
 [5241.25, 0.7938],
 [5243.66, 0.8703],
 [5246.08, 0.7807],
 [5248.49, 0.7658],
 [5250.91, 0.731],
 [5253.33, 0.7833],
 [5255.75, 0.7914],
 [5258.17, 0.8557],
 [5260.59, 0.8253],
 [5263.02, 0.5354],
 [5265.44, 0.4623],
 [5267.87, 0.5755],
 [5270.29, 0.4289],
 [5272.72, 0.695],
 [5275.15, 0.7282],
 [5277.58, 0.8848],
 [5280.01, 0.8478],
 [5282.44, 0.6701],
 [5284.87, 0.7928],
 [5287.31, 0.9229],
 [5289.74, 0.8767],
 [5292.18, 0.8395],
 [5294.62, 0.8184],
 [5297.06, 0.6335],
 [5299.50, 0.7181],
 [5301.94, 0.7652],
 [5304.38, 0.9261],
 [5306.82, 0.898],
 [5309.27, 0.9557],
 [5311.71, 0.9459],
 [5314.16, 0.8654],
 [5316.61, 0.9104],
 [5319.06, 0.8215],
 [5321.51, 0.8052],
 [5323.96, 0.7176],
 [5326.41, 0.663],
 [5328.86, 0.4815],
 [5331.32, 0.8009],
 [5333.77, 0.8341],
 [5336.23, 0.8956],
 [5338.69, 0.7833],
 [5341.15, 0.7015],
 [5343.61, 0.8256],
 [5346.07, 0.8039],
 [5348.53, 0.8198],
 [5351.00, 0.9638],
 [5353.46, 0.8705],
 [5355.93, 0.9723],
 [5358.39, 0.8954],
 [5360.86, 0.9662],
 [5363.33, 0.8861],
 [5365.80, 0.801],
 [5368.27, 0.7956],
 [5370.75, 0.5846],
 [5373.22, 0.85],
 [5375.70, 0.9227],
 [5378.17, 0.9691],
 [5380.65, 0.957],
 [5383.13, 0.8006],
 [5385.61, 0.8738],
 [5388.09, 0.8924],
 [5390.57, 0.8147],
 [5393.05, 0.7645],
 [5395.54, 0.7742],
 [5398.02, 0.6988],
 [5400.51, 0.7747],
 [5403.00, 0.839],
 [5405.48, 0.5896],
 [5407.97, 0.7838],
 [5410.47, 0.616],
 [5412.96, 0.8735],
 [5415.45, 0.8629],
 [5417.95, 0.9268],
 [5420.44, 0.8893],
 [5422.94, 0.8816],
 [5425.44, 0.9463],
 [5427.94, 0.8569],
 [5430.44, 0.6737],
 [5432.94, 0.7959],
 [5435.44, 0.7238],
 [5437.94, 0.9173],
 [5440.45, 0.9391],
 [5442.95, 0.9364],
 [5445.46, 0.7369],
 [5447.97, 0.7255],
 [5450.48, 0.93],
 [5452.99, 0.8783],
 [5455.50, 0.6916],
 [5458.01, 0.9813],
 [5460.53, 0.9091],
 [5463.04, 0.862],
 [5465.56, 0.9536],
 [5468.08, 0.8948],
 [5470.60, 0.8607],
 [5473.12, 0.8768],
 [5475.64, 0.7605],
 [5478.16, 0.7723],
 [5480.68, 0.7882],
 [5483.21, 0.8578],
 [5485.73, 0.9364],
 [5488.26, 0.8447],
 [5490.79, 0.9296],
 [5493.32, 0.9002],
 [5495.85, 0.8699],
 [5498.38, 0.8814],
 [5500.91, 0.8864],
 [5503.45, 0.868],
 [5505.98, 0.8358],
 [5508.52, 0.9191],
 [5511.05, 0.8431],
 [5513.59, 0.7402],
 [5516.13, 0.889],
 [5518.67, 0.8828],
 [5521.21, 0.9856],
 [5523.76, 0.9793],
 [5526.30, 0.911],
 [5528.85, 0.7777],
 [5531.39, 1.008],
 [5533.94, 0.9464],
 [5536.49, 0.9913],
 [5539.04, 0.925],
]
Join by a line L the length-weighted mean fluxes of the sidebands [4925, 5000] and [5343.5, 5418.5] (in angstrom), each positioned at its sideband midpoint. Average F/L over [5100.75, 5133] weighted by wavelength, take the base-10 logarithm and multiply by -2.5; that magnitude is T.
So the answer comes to 0.29 mag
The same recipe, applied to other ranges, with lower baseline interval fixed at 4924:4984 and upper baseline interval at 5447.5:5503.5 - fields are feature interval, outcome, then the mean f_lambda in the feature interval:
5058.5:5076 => 0.22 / 0.635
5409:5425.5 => 0.00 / 0.849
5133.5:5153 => 0.36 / 0.569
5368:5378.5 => 0.04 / 0.814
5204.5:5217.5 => 0.44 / 0.539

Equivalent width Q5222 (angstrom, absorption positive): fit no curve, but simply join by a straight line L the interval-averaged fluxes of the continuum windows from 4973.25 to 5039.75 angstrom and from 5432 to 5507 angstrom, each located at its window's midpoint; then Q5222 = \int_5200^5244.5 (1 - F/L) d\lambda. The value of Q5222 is 4.3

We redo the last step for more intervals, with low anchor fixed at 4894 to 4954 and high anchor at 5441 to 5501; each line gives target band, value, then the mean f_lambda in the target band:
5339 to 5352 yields 0.4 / 0.817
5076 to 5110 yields 8.6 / 0.597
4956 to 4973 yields 1.9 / 0.69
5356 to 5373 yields 0.2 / 0.834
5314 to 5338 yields 1.8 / 0.776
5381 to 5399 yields 0.8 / 0.812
